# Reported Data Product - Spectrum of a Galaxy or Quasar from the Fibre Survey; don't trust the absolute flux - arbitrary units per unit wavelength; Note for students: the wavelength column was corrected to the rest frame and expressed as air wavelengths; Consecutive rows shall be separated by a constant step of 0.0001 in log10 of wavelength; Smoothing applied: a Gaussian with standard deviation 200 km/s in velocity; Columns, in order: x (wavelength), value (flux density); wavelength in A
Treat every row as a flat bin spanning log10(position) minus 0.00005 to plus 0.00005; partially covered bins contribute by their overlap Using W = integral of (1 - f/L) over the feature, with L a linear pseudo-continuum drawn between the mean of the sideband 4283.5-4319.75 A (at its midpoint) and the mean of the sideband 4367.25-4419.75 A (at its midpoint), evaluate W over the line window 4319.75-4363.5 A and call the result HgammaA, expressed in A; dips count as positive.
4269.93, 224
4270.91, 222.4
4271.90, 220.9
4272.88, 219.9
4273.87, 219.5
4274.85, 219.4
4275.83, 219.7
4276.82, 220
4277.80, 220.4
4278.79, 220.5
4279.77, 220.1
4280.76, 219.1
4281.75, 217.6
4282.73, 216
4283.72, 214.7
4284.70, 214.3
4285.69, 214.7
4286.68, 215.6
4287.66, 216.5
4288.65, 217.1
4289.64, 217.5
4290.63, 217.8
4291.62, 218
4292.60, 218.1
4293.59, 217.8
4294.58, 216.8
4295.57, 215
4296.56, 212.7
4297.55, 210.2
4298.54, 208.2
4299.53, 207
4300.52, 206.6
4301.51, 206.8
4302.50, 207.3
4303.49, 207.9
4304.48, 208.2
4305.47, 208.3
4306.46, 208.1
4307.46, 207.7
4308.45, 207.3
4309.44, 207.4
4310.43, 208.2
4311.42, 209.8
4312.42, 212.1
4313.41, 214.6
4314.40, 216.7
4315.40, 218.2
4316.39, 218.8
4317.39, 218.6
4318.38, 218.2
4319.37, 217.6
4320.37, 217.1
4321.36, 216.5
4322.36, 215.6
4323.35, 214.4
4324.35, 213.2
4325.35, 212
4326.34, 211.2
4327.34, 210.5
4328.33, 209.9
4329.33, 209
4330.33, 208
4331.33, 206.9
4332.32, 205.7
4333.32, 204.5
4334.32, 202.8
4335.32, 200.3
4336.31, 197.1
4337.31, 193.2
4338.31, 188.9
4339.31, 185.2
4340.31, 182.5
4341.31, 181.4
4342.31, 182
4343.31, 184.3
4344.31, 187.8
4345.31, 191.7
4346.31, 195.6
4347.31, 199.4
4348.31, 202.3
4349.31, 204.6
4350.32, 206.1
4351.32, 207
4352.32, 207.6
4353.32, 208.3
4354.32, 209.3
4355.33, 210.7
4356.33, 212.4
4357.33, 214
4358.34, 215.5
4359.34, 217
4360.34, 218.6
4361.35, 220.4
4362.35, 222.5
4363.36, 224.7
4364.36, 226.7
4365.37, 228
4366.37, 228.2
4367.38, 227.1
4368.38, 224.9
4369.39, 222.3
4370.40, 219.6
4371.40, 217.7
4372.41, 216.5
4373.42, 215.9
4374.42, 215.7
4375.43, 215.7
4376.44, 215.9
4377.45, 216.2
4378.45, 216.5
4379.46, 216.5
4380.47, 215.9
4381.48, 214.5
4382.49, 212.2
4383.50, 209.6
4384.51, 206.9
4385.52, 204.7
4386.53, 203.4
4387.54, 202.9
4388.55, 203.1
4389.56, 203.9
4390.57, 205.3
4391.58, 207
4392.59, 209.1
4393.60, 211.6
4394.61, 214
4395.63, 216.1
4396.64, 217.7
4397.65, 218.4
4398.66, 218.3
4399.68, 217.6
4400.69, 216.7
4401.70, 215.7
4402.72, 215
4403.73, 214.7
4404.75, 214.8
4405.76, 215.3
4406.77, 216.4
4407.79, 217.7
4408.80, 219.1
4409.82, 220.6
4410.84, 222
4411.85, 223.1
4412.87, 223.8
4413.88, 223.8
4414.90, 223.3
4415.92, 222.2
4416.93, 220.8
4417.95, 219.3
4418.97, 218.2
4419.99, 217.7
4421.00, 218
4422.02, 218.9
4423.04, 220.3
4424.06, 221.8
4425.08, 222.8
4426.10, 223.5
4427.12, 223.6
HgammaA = 1.9 A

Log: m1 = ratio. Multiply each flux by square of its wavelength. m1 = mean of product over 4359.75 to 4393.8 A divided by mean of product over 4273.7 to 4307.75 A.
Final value 1.04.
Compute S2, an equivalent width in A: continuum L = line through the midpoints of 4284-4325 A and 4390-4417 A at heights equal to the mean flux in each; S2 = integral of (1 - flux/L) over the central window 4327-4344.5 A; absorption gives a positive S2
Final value 1.4 A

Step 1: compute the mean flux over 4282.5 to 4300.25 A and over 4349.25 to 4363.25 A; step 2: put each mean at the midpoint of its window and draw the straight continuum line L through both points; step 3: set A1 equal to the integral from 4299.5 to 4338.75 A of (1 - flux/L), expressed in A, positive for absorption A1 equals 0.84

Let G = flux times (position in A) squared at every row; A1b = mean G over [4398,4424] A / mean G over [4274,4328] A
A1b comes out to 1.1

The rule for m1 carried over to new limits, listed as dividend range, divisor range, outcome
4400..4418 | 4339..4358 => 1.13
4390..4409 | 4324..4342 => 1.10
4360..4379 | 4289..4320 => 1.07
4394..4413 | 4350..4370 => 1.02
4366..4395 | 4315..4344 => 1.07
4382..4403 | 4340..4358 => 1.08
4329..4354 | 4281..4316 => 0.95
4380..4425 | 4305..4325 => 1.05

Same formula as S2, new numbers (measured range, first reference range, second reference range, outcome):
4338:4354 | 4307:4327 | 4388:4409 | 1.4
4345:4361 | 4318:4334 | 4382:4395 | 0.1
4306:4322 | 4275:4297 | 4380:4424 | 0.2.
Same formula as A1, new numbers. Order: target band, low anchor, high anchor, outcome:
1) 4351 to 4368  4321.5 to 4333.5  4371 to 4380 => -0.3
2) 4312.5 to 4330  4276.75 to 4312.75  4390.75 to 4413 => -0.1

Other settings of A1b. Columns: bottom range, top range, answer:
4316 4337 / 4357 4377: 1.07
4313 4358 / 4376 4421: 1.08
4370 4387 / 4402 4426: 1.04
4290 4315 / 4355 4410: 1.06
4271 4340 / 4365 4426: 1.06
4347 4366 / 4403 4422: 1.05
